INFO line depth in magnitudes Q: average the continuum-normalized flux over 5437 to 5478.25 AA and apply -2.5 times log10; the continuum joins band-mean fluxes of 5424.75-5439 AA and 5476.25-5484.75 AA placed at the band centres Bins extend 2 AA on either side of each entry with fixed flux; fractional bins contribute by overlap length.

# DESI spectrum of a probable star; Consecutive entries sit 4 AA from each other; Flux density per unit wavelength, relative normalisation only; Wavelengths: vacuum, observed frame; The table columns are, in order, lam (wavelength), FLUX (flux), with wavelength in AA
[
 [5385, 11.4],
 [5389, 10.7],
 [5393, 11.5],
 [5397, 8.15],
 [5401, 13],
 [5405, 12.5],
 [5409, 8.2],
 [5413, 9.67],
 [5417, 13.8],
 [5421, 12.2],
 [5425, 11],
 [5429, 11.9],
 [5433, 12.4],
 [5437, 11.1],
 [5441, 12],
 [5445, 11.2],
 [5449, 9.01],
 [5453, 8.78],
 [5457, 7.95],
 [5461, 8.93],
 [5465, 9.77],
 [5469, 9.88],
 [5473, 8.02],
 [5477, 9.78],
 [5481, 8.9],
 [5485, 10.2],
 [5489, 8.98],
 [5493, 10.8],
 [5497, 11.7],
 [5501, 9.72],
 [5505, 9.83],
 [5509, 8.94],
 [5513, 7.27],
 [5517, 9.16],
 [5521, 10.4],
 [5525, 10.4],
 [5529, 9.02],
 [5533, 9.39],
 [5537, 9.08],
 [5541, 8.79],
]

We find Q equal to 0.10 mag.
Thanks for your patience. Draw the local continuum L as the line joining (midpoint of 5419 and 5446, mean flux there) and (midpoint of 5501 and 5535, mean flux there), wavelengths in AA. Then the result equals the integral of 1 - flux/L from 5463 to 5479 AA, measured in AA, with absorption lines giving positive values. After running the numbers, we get 1.9 AA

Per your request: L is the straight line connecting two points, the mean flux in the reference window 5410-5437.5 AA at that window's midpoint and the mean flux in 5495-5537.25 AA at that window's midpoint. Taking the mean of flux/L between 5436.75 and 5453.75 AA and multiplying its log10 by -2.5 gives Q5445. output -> 0.07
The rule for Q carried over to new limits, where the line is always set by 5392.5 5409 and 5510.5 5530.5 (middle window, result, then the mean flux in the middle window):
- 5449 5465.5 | 0.152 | 8.79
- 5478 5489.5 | 0.035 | 9.45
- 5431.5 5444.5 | -0.133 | 11.7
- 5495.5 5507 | -0.092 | 10.4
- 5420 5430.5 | -0.106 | 11.6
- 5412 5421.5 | -0.134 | 12.1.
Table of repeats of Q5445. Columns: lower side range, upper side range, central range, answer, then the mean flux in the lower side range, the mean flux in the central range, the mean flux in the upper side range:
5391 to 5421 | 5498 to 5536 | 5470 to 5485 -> 0.10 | 11.1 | 9.14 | 9.4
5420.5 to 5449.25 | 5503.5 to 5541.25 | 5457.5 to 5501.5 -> 0.07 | 11.4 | 9.64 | 9.24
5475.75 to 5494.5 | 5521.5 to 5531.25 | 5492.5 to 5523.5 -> 0.01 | 9.7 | 9.69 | 9.81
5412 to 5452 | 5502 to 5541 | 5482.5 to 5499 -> -0.04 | 11.4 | 10.4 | 9.26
